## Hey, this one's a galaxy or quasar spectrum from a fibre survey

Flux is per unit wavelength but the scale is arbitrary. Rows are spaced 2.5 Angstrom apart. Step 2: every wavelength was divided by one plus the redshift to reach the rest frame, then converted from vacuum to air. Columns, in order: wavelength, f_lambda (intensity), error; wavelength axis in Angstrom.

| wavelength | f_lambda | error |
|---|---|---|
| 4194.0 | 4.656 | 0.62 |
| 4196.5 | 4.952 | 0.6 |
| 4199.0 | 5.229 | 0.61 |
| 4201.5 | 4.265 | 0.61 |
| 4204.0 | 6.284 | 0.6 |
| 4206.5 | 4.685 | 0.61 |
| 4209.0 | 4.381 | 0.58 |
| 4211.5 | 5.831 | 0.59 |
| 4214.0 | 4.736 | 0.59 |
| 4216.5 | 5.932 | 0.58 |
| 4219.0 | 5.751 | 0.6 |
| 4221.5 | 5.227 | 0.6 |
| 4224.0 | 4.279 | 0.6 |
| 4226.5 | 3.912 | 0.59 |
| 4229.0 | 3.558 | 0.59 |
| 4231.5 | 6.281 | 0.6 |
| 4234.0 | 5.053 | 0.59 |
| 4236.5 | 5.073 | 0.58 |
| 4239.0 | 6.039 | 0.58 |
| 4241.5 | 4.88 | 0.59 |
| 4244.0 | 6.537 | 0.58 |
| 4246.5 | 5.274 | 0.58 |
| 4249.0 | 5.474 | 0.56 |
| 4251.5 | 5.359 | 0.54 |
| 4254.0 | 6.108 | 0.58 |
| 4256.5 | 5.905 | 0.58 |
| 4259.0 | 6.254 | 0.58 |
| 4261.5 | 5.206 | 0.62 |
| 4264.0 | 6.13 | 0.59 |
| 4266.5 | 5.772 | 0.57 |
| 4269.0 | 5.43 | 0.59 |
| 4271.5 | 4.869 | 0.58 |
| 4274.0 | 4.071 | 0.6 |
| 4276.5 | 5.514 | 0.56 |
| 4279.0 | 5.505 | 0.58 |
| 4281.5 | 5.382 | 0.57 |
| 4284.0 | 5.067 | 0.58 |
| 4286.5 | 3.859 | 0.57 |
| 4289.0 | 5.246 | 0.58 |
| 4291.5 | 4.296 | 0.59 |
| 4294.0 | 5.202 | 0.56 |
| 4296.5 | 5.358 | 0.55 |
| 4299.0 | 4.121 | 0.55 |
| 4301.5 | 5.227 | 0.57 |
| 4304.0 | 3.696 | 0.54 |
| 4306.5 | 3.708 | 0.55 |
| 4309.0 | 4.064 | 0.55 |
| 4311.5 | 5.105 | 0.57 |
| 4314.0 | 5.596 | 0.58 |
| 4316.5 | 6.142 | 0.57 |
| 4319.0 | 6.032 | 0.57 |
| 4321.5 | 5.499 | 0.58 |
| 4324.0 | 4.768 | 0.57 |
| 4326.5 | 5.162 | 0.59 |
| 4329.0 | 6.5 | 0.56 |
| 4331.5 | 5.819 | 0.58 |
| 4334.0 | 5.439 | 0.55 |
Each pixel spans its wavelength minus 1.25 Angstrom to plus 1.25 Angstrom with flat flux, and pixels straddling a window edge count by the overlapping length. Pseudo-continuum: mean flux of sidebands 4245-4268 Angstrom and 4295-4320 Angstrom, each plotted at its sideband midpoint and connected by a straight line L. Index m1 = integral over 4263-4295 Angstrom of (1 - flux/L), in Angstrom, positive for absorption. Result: 1.6 Angstrom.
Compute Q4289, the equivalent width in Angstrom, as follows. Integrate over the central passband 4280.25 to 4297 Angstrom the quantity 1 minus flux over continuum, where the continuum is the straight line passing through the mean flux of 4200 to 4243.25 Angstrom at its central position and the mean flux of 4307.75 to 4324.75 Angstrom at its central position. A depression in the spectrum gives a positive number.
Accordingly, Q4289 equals 1.2 Angstrom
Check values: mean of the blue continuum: 5.09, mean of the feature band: 4.9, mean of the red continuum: 5.33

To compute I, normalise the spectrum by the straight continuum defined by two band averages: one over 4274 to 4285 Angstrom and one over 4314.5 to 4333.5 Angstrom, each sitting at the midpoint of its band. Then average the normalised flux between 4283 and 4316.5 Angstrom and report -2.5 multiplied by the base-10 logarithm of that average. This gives 0.156 mag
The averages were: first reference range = 5.23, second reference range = 5.69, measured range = 4.71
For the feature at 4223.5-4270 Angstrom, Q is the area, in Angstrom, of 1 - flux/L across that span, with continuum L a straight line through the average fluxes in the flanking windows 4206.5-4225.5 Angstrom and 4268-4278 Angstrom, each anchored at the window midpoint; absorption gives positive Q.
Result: -3.5 Angstrom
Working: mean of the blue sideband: 5.11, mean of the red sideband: 4.97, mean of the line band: 5.41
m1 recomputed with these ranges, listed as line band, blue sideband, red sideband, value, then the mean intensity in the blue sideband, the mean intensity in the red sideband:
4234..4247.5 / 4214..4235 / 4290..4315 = -1.7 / 4.98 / 4.63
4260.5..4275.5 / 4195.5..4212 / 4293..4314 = -1.5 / 5.06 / 4.61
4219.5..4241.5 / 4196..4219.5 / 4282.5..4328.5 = 0.8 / 5.2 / 4.93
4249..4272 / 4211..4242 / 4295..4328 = -2.9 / 5.11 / 4.97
